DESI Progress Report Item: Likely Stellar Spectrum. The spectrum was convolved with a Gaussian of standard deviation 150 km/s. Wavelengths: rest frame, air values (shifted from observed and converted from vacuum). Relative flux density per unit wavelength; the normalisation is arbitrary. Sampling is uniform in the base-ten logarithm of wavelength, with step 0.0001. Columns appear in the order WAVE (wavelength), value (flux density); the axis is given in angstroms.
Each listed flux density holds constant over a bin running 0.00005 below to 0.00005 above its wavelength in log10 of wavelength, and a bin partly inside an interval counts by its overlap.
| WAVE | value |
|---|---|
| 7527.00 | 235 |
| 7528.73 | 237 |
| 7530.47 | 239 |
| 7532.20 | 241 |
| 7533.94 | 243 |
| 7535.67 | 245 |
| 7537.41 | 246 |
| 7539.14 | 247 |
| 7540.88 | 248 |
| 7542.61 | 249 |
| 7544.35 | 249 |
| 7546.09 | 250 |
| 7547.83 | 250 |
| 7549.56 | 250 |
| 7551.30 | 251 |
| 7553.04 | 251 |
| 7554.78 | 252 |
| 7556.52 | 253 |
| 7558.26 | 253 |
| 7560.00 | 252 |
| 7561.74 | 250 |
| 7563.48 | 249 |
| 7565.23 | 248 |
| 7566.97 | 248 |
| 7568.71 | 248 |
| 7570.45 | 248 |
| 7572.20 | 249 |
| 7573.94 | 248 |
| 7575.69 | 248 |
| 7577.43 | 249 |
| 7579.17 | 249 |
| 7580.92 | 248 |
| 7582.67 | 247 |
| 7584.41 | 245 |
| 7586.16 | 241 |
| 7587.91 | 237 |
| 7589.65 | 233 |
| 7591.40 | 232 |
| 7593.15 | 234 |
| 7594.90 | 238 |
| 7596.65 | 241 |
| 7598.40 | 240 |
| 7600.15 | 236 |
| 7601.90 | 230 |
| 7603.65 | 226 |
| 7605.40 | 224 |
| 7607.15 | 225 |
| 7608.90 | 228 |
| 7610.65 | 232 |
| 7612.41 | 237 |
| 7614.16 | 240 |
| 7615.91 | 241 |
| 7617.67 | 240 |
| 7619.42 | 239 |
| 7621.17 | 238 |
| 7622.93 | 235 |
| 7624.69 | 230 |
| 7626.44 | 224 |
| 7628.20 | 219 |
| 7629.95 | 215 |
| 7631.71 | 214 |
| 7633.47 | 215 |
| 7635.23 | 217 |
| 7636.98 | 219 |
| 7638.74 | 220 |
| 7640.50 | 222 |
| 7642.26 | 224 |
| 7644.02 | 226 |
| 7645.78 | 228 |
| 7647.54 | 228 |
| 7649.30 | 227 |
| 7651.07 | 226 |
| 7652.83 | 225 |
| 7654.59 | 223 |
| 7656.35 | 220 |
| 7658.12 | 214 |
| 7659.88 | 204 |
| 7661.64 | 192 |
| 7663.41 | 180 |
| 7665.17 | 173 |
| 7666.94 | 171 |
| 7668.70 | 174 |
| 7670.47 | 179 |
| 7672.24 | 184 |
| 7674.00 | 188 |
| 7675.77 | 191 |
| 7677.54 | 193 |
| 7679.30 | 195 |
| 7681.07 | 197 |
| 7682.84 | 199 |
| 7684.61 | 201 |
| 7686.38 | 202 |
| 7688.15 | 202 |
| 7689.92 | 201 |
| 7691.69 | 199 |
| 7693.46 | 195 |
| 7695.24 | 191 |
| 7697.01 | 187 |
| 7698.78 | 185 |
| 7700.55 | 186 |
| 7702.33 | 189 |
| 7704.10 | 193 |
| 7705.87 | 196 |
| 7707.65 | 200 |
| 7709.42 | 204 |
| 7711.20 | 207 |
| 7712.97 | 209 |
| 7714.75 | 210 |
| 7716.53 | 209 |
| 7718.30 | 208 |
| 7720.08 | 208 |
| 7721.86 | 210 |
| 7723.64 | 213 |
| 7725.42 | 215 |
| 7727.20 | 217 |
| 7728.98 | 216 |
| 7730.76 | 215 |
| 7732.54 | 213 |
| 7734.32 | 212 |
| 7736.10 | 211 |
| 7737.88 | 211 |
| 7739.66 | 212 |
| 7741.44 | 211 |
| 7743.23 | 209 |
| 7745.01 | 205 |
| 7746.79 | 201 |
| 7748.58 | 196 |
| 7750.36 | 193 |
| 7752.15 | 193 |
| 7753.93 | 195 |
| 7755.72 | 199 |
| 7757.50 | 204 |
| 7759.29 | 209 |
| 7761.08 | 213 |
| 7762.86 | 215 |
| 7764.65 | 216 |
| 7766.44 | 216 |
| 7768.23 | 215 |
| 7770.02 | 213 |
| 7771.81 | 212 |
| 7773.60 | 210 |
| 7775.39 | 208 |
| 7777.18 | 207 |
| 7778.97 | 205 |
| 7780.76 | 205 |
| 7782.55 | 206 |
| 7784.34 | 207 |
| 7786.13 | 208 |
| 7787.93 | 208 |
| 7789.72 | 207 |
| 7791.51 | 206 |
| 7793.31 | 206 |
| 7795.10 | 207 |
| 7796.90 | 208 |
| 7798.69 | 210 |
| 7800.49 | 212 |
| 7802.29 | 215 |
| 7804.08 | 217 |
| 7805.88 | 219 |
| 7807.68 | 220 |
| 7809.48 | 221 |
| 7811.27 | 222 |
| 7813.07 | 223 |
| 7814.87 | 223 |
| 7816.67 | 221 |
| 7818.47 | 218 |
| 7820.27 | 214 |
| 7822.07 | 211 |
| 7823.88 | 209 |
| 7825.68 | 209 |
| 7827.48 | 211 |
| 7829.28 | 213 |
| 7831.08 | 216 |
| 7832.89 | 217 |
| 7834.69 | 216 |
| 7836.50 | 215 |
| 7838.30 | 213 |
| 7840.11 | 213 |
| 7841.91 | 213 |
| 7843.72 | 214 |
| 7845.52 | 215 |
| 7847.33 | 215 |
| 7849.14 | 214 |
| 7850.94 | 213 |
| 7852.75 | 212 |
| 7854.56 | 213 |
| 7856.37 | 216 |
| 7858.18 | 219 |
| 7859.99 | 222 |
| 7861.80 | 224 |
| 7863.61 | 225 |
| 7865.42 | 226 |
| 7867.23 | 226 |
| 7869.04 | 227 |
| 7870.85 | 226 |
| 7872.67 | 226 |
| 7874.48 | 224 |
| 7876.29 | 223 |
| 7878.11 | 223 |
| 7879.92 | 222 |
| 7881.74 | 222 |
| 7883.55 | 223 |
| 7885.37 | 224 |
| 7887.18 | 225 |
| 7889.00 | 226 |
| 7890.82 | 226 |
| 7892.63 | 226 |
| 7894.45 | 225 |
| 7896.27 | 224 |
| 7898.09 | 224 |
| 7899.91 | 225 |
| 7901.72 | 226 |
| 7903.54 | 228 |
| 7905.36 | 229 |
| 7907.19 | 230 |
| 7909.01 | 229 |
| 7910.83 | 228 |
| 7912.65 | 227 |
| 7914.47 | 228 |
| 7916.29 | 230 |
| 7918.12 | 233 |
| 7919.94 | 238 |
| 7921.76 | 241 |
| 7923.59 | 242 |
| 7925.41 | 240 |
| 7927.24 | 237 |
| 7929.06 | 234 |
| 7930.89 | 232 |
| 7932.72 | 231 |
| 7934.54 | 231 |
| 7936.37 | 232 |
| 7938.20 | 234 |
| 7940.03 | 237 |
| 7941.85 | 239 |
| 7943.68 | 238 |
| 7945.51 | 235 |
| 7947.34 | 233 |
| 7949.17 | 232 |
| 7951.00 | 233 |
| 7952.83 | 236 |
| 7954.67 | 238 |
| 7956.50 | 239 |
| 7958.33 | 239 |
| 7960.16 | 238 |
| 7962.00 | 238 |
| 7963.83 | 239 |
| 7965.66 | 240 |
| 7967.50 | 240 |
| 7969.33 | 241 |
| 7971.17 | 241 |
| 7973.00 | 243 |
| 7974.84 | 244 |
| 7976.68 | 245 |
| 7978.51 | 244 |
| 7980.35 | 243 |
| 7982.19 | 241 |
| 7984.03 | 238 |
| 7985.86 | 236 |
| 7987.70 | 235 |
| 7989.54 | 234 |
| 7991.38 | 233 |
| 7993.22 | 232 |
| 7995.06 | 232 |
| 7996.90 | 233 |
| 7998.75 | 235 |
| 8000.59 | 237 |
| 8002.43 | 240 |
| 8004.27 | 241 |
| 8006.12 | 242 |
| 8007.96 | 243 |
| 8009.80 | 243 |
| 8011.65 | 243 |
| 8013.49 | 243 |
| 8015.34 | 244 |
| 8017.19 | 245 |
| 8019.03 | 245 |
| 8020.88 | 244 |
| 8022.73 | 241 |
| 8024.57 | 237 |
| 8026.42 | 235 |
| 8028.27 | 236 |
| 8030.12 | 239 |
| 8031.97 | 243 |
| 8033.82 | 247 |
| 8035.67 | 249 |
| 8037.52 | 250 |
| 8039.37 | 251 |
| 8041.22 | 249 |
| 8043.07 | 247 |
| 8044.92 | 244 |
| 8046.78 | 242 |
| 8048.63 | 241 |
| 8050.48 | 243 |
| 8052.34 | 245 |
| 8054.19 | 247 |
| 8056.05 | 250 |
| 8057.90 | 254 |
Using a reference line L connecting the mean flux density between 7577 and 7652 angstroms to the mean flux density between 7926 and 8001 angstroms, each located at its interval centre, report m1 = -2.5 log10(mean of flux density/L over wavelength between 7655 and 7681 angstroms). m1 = 0.21 mag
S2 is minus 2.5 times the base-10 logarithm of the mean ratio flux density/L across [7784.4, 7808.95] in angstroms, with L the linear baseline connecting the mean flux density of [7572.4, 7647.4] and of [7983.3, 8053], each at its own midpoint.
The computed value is 0.124 mag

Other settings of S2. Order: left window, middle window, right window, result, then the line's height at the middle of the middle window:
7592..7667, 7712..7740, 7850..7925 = 0.06 mag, 224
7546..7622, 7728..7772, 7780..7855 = 0.07 mag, 222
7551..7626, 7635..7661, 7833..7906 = 0.07 mag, 237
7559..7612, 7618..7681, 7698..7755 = 0.07 mag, 224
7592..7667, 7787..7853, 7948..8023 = 0.09 mag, 232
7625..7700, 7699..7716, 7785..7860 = 0.04 mag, 207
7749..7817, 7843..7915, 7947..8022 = 0.00 mag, 224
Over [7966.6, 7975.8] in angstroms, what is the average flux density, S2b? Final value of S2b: 242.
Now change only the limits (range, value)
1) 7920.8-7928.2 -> 240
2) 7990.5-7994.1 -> 233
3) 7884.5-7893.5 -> 226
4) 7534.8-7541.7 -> 247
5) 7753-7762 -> 204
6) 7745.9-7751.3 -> 196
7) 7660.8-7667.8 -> 179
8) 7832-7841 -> 215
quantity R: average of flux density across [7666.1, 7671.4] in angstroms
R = 175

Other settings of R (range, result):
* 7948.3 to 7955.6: 235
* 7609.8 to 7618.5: 238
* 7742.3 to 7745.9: 207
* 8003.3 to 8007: 241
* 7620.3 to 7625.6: 234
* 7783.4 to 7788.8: 208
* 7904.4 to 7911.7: 229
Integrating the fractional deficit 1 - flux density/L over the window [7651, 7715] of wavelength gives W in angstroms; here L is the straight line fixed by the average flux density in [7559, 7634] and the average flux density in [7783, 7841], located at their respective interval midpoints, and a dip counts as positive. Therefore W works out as 8.8 angstroms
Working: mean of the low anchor 238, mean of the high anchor 214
